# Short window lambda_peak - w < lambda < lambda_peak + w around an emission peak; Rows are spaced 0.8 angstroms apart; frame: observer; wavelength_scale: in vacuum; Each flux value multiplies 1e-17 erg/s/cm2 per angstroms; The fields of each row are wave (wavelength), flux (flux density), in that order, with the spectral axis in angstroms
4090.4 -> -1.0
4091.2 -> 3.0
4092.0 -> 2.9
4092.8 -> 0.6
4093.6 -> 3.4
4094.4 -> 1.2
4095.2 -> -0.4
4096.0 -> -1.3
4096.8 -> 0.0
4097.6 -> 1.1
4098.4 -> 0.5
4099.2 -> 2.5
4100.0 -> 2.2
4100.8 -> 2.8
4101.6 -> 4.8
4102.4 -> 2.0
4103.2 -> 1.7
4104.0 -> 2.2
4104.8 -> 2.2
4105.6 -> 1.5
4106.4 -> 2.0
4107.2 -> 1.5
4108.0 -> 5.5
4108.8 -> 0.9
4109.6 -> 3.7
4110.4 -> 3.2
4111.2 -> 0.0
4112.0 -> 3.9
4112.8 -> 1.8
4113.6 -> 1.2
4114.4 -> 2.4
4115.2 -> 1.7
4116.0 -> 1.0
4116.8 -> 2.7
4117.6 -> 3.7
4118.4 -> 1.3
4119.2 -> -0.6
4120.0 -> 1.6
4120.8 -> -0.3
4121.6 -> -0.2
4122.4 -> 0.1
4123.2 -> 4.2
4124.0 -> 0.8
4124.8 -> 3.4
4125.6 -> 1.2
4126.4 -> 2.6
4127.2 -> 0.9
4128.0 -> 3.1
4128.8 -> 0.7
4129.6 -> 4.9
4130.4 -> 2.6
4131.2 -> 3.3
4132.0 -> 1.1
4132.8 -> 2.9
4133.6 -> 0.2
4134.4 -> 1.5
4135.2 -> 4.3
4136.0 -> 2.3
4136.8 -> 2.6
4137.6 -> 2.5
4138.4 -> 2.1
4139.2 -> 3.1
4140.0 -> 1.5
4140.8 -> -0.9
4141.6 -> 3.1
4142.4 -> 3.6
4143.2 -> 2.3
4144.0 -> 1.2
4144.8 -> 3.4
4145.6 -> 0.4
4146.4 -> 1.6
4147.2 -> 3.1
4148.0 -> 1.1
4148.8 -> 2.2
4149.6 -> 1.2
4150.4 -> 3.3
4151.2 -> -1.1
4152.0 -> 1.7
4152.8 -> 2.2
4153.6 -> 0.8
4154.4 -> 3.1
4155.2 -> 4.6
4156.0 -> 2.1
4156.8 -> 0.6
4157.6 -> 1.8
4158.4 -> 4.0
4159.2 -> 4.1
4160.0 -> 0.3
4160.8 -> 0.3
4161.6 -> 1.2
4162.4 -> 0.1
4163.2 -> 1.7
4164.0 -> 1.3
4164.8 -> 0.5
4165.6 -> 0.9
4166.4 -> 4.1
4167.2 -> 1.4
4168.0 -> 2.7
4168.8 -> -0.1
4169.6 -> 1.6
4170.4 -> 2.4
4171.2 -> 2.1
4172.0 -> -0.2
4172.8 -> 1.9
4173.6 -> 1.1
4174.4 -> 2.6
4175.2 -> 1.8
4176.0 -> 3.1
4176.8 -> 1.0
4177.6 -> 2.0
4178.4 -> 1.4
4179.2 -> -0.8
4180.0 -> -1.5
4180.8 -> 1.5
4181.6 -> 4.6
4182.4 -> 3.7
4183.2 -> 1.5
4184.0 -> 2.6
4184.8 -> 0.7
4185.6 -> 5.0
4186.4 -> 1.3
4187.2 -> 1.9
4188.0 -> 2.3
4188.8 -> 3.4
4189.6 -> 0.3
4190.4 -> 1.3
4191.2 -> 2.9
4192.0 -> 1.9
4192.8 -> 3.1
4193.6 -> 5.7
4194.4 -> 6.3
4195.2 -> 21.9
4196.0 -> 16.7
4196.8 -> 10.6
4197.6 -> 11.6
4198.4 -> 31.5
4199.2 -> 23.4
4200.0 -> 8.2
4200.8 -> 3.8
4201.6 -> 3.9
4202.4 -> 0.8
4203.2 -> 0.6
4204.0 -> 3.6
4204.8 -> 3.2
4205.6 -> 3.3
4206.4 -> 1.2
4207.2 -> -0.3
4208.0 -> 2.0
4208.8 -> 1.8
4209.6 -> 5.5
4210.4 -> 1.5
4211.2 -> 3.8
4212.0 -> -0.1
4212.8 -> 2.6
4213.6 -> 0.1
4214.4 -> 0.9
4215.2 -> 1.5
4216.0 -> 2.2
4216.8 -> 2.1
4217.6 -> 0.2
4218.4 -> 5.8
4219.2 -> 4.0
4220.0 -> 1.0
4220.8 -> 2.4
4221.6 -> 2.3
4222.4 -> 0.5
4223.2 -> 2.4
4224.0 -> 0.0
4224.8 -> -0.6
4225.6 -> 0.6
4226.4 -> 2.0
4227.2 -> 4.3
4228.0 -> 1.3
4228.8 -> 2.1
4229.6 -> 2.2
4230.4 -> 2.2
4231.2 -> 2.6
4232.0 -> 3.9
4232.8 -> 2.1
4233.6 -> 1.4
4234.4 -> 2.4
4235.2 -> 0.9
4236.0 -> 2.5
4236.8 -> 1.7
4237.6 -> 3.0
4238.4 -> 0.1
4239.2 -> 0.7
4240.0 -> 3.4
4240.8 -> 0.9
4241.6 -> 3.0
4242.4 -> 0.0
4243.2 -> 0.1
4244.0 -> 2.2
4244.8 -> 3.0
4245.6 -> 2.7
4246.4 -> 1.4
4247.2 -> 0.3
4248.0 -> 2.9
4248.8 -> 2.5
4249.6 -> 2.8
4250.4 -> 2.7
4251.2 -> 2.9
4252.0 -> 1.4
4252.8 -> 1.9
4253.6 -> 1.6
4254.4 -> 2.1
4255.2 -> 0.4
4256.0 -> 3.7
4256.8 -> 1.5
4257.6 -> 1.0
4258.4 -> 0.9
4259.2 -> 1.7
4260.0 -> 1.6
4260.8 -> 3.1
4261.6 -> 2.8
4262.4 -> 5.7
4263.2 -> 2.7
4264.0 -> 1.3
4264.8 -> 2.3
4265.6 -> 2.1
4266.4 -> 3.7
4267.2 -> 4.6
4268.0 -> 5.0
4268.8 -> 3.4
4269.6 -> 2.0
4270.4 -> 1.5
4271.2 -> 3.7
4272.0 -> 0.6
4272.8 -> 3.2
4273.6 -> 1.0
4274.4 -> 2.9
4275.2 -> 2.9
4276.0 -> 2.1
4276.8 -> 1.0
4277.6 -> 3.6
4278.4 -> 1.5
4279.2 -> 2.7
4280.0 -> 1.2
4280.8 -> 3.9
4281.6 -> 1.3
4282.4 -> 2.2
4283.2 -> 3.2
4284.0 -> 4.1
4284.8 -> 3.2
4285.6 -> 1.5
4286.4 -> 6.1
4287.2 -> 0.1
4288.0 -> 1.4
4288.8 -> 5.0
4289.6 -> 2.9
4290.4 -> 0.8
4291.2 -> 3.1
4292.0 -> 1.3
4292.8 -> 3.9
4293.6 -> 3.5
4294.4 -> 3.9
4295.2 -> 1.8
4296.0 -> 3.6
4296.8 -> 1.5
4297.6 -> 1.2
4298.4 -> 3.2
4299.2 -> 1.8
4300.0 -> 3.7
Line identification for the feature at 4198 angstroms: [O II] 3727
